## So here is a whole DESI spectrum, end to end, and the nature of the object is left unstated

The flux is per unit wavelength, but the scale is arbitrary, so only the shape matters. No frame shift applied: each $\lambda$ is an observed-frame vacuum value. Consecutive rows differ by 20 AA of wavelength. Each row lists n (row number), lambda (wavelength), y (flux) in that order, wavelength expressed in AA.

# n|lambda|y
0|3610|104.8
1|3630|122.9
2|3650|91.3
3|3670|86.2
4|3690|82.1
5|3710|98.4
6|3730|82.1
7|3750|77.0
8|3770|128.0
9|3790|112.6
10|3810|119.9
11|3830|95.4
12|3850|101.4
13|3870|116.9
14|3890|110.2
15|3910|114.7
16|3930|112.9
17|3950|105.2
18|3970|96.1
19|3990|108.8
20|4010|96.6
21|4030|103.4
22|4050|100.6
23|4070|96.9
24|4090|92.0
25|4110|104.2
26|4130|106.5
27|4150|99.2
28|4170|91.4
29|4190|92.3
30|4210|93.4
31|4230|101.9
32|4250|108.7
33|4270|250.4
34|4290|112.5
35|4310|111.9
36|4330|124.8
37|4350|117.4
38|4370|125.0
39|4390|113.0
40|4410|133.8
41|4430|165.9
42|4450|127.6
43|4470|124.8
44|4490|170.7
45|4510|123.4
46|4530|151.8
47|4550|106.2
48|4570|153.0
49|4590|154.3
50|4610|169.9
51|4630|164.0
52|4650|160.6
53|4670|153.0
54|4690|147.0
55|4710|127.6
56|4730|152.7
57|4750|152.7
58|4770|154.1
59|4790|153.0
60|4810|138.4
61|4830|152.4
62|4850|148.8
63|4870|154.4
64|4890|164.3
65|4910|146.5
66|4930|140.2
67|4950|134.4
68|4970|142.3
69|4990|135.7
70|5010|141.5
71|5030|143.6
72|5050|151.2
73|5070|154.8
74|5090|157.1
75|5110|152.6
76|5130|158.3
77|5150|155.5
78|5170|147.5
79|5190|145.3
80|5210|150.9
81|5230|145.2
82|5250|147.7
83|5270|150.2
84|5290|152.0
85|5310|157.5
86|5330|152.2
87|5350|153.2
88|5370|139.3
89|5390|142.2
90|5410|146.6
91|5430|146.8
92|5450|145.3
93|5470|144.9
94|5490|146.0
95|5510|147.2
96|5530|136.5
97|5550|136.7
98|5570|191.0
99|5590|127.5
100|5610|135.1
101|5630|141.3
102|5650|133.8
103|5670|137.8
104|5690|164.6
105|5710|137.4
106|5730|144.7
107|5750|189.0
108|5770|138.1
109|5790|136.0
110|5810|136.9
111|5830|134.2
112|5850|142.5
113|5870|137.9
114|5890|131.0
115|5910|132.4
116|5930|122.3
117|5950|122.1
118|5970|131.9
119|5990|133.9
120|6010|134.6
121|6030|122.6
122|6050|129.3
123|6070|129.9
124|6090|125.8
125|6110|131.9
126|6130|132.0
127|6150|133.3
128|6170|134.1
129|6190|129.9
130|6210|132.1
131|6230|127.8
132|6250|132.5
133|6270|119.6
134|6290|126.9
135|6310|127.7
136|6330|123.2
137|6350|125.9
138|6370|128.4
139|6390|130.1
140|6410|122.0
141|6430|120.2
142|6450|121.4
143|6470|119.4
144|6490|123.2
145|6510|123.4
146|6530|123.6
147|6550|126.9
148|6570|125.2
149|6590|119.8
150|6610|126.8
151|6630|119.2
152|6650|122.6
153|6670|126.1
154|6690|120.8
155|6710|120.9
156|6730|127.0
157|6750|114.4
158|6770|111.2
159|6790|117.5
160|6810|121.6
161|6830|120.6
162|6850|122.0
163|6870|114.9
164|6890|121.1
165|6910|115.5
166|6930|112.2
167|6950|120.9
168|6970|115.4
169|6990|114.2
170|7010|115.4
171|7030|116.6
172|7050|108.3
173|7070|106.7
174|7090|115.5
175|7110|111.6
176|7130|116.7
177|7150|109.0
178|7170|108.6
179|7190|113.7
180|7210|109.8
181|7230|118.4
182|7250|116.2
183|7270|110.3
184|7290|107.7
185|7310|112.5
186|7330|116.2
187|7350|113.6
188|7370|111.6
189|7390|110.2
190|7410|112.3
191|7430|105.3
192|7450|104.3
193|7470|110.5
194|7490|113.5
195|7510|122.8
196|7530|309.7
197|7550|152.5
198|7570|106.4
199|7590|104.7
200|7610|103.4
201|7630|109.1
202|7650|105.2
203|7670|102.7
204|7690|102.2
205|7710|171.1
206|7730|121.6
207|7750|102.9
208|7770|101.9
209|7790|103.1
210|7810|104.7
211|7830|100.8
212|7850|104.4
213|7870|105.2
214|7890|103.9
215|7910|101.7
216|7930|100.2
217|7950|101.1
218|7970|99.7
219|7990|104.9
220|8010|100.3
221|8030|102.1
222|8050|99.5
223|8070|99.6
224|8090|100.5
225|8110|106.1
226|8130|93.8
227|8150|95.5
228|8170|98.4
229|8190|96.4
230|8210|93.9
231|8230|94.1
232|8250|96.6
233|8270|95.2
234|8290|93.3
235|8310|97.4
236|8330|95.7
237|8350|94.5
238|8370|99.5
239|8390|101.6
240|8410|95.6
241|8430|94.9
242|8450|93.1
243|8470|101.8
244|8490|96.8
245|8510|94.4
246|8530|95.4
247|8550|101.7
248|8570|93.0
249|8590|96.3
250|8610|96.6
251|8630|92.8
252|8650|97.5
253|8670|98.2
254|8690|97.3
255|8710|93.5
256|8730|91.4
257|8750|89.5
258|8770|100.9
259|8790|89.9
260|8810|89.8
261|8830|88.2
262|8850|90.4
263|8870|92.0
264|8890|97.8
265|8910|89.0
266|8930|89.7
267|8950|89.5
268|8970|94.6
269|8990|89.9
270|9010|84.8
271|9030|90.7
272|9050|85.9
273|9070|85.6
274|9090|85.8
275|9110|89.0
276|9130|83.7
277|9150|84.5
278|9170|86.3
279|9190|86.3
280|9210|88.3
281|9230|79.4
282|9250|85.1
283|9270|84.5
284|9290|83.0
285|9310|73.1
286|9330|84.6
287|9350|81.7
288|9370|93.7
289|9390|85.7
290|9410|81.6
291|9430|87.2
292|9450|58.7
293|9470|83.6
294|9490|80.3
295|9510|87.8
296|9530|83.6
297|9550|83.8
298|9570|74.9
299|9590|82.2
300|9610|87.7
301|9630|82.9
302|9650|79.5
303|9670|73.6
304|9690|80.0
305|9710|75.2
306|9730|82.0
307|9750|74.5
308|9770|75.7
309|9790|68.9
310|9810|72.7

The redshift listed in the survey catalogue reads 0.146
